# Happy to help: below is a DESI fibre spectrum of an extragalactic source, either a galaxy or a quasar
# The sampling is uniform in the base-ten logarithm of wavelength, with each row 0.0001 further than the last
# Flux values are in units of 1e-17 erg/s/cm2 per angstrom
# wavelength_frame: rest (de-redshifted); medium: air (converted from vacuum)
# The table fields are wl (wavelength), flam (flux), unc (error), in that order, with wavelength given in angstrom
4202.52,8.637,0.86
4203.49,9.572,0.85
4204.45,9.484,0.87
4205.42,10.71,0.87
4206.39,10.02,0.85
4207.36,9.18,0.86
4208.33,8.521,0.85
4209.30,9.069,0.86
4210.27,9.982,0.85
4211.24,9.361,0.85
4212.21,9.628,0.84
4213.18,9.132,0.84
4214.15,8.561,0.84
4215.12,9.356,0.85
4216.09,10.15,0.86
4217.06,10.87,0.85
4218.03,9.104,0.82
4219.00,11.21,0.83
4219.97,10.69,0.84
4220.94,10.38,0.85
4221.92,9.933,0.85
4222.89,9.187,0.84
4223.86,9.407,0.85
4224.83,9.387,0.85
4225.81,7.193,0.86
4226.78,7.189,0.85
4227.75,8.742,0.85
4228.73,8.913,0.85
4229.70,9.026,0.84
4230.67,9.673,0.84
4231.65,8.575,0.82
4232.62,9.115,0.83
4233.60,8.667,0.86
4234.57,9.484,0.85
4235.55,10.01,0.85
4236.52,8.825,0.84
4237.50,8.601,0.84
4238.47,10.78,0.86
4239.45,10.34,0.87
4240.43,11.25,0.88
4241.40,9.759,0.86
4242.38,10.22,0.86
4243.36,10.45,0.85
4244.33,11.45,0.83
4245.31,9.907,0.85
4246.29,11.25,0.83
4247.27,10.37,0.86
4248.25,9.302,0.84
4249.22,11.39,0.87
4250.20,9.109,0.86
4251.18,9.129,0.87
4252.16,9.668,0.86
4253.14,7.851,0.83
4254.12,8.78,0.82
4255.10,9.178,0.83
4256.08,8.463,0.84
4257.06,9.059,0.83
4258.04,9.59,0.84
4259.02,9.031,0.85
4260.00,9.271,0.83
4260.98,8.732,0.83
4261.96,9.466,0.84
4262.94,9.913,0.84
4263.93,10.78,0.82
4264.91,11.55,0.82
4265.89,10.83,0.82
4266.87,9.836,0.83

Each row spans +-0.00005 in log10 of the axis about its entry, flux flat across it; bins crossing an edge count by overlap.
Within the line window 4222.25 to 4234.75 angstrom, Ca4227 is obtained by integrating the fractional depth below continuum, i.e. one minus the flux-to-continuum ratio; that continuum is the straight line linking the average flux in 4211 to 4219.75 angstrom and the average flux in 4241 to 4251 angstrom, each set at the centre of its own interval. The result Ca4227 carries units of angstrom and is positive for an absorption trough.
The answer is 1.5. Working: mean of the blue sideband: 9.75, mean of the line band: 8.81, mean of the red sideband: 10.3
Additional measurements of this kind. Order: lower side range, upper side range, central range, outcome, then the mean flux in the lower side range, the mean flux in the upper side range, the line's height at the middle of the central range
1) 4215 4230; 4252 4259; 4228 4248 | -1.4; 9.43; 8.91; 9.19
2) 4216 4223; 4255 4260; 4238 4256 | -1.1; 10.2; 9.08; 9.4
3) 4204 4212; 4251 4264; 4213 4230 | 0.1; 9.53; 9.16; 9.43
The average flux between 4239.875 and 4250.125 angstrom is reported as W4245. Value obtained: 10.5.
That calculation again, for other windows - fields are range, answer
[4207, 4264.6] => 9.53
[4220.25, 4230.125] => 8.97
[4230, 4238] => 9.13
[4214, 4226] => 9.74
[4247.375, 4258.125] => 9.26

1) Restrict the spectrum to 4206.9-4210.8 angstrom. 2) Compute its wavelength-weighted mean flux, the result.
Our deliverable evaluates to 9.18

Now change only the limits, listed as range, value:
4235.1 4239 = 9.56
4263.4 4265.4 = 11.1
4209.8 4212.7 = 9.65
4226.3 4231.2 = 8.71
